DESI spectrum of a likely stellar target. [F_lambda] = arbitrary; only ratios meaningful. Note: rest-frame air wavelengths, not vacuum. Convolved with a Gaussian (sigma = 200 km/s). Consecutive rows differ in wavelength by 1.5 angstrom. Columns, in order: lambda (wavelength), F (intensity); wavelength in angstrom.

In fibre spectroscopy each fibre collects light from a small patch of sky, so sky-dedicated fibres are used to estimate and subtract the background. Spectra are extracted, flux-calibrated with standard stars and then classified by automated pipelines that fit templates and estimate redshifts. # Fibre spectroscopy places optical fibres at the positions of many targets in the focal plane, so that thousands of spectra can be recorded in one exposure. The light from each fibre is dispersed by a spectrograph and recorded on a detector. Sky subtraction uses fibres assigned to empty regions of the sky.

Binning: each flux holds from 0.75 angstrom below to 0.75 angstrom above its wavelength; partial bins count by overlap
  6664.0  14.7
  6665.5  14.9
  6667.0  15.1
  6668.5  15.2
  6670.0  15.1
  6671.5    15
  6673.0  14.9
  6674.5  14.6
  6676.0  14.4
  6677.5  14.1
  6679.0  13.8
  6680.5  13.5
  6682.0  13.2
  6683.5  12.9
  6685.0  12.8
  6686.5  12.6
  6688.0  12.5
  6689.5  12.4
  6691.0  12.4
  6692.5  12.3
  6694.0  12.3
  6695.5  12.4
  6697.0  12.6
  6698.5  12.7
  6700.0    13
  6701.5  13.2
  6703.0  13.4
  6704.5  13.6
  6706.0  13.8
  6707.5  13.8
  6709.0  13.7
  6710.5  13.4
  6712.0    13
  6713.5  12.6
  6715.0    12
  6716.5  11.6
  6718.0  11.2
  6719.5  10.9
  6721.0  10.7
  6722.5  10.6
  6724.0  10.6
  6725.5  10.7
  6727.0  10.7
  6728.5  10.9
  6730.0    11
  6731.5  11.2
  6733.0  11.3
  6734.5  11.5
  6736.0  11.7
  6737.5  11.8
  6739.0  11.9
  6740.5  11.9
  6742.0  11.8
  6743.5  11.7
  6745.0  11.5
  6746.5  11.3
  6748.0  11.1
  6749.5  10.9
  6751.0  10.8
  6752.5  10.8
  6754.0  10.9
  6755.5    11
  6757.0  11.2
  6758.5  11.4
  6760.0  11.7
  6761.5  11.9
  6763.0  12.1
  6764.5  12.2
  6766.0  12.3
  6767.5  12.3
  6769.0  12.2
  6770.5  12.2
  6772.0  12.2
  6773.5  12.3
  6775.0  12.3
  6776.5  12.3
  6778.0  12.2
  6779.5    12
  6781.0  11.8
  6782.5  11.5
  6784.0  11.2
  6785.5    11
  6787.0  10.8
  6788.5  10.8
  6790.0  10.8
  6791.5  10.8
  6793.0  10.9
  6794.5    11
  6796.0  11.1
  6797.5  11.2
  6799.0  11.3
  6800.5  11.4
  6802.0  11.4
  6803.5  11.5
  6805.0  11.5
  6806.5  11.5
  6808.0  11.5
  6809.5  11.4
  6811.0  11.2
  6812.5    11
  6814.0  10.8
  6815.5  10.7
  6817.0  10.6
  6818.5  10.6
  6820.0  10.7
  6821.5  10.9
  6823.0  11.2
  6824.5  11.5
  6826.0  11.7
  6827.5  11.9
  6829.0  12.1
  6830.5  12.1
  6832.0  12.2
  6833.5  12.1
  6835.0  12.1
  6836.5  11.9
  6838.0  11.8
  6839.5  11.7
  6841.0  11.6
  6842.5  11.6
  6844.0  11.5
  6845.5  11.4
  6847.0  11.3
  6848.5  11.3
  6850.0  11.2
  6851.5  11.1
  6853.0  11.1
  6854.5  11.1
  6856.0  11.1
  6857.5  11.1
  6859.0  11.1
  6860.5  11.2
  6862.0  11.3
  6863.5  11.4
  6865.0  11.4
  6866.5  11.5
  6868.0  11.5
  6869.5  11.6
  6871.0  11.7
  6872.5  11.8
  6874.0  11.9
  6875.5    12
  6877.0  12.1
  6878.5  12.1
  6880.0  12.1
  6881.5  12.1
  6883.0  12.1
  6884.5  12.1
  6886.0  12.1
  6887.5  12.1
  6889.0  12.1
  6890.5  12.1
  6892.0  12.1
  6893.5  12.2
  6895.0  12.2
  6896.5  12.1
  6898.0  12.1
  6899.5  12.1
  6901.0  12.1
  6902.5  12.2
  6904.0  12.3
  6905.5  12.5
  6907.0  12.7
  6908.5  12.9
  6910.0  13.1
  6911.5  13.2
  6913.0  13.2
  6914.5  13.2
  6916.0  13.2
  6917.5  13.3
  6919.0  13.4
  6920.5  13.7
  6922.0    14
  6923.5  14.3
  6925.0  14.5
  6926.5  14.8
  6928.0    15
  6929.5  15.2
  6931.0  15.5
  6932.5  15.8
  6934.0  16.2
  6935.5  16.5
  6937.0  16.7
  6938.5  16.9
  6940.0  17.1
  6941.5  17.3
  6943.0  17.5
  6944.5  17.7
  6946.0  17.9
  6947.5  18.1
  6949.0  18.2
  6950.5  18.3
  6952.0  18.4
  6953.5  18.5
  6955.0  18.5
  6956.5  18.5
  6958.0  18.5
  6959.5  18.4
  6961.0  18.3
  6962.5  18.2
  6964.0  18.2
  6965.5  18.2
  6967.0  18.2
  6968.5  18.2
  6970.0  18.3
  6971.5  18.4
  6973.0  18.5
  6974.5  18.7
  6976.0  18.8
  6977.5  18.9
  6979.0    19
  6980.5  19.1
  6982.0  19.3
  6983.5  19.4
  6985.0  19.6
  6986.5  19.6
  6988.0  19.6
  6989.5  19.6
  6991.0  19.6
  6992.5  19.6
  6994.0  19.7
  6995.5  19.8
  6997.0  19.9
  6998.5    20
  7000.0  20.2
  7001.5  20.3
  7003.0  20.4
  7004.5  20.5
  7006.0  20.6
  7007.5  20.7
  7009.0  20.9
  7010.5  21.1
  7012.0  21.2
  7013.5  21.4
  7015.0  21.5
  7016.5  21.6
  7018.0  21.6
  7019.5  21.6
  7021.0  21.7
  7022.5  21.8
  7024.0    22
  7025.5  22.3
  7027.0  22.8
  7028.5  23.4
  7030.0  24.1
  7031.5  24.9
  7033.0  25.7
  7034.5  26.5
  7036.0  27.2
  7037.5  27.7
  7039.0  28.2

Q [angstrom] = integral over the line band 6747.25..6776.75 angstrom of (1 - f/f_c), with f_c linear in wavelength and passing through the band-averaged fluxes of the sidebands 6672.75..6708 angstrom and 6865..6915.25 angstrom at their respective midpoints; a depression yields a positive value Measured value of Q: 2.6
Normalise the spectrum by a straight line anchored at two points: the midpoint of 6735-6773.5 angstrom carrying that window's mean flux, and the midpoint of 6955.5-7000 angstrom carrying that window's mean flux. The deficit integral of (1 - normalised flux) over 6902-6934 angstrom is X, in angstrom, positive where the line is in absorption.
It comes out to 6.1 angstrom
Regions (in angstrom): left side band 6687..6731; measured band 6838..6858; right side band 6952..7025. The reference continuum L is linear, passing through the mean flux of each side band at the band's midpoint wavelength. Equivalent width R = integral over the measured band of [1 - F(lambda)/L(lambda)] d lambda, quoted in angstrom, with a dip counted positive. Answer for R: 5.8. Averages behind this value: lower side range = 12.2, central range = 11.3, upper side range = 19.7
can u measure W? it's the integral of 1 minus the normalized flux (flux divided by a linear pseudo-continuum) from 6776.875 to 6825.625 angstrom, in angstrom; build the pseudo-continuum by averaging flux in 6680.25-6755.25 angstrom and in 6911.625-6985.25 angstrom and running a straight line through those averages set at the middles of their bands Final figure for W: 9.2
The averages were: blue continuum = 12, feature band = 11.2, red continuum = 17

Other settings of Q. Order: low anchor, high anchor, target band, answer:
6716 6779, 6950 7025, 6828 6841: 2.2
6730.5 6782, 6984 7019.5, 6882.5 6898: 4.1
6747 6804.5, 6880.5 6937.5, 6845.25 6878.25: 3.2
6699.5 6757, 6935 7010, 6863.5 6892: 7.4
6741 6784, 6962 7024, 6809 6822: 2.6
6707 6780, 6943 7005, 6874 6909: 8.9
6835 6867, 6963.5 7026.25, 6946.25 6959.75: -0.7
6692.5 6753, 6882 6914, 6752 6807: 2.3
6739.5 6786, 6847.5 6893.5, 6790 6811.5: 0.8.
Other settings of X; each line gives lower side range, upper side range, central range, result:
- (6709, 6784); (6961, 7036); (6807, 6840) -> 6.72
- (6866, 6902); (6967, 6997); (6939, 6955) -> -1.27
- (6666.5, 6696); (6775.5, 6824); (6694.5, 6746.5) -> 3.24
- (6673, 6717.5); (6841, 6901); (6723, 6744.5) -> 2.43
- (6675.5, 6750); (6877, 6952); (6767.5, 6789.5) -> 1.80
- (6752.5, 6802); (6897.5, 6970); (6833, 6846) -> 1.44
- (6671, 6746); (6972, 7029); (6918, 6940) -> 3.86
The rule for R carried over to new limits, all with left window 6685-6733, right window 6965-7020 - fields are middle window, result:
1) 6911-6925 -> 3.35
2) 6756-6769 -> 1.66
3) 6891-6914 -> 6.52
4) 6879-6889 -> 2.84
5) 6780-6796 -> 3.61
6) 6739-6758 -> 2.83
